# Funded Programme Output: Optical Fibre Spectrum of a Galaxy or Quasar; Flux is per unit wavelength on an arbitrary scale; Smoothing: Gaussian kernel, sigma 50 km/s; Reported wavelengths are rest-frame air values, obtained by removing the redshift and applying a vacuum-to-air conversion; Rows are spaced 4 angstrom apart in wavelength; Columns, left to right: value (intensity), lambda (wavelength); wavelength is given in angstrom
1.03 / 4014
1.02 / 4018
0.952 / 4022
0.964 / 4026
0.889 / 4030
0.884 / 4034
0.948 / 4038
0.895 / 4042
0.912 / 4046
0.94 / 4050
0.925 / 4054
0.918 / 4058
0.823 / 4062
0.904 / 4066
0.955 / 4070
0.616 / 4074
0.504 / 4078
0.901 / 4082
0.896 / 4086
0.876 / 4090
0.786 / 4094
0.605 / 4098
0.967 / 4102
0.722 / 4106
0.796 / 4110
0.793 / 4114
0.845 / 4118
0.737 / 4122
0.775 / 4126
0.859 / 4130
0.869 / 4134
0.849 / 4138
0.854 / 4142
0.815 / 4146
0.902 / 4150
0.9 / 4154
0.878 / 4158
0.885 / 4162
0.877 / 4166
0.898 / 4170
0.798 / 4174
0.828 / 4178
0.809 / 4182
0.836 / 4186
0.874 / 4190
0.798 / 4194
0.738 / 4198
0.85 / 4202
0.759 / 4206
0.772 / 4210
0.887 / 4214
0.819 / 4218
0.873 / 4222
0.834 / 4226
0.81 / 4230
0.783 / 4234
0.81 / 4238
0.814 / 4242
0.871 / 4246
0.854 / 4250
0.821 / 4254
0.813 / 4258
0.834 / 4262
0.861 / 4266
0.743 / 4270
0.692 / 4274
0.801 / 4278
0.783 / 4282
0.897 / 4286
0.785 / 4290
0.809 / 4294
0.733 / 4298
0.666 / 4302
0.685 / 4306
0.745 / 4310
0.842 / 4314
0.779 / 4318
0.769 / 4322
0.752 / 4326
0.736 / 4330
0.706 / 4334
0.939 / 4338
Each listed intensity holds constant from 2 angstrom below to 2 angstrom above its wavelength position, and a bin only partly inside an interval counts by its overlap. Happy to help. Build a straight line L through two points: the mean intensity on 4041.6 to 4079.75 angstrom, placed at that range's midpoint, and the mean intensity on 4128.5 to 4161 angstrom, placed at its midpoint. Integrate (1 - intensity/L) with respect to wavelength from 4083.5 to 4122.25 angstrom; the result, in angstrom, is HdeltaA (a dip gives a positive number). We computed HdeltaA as 2.1 angstrom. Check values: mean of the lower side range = 0.839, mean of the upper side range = 0.866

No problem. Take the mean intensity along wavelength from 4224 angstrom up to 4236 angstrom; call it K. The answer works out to 0.809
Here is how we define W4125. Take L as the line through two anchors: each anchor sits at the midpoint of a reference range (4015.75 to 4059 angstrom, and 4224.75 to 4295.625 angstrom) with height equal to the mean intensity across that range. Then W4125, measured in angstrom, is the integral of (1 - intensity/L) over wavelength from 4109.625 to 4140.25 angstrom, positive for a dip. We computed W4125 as 2.4 angstrom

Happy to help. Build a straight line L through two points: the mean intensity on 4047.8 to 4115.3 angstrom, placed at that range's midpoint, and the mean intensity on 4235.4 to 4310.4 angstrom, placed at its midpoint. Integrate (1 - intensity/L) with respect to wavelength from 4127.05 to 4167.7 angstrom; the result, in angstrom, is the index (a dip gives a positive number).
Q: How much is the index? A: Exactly -2.8 angstrom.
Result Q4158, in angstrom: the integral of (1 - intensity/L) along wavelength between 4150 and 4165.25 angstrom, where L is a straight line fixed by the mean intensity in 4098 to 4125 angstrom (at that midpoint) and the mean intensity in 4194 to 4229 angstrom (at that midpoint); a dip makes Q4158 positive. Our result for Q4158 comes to -1.62 angstrom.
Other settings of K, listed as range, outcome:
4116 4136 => 0.817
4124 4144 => 0.841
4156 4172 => 0.884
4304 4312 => 0.715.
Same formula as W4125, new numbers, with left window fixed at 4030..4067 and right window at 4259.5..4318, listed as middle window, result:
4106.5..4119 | 1.0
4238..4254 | -0.8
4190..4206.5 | 0.5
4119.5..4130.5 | 1.0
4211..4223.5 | -0.6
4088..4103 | 1.4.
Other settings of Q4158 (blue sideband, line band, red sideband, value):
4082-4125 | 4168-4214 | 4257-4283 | -1.2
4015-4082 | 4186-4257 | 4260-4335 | -1.6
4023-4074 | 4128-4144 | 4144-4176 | 0.3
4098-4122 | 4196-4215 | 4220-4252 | 0.6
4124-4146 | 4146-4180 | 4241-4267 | -1.2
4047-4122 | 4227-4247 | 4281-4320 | -0.8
